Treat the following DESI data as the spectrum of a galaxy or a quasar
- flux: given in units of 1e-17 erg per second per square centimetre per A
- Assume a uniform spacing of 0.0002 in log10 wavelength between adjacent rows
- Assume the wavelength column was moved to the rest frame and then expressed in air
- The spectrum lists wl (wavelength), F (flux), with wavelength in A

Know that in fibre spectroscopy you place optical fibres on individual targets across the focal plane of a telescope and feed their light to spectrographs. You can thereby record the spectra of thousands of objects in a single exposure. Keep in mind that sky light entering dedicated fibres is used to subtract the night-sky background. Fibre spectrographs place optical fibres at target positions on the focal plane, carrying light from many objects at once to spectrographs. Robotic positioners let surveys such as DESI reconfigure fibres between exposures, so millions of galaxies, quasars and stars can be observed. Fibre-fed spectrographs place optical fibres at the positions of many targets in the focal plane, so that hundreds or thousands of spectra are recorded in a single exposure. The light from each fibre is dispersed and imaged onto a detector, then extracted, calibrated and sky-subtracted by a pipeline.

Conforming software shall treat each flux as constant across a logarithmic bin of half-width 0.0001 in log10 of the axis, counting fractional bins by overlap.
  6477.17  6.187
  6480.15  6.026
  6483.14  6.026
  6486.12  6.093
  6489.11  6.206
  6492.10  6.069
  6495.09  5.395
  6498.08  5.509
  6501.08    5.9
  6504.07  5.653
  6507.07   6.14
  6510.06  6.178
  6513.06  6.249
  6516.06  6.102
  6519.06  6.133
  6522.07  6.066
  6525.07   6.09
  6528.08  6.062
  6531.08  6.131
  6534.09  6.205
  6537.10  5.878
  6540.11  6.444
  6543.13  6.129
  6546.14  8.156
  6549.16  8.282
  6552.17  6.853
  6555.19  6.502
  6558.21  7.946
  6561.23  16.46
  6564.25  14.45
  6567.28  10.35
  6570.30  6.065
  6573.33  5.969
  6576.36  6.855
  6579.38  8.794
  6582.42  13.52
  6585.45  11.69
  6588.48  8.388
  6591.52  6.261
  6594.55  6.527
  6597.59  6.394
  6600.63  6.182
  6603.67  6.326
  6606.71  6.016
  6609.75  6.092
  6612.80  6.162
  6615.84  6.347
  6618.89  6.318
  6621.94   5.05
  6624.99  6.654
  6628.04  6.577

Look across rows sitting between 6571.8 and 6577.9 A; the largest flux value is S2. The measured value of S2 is 6.855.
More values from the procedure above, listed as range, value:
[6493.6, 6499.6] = 5.509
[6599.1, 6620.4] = 6.347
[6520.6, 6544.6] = 6.444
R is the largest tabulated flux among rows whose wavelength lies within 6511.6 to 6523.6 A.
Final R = 6.249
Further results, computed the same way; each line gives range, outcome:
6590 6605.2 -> 6.527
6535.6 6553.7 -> 8.282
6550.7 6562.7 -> 16.46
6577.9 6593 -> 13.52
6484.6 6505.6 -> 6.206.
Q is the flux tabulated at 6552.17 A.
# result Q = 6.853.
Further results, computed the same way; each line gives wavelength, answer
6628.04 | 6.577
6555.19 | 6.502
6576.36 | 6.855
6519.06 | 6.133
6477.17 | 6.187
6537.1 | 5.878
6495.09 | 5.395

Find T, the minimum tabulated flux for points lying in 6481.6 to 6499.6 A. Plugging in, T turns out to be 5.395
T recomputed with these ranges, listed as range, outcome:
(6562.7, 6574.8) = 5.969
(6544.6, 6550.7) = 8.156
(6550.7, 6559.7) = 6.502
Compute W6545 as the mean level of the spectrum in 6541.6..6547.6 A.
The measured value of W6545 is 7.13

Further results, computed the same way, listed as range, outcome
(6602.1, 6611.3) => 6.14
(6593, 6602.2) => 6.37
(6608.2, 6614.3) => 6.12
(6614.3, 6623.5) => 5.91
